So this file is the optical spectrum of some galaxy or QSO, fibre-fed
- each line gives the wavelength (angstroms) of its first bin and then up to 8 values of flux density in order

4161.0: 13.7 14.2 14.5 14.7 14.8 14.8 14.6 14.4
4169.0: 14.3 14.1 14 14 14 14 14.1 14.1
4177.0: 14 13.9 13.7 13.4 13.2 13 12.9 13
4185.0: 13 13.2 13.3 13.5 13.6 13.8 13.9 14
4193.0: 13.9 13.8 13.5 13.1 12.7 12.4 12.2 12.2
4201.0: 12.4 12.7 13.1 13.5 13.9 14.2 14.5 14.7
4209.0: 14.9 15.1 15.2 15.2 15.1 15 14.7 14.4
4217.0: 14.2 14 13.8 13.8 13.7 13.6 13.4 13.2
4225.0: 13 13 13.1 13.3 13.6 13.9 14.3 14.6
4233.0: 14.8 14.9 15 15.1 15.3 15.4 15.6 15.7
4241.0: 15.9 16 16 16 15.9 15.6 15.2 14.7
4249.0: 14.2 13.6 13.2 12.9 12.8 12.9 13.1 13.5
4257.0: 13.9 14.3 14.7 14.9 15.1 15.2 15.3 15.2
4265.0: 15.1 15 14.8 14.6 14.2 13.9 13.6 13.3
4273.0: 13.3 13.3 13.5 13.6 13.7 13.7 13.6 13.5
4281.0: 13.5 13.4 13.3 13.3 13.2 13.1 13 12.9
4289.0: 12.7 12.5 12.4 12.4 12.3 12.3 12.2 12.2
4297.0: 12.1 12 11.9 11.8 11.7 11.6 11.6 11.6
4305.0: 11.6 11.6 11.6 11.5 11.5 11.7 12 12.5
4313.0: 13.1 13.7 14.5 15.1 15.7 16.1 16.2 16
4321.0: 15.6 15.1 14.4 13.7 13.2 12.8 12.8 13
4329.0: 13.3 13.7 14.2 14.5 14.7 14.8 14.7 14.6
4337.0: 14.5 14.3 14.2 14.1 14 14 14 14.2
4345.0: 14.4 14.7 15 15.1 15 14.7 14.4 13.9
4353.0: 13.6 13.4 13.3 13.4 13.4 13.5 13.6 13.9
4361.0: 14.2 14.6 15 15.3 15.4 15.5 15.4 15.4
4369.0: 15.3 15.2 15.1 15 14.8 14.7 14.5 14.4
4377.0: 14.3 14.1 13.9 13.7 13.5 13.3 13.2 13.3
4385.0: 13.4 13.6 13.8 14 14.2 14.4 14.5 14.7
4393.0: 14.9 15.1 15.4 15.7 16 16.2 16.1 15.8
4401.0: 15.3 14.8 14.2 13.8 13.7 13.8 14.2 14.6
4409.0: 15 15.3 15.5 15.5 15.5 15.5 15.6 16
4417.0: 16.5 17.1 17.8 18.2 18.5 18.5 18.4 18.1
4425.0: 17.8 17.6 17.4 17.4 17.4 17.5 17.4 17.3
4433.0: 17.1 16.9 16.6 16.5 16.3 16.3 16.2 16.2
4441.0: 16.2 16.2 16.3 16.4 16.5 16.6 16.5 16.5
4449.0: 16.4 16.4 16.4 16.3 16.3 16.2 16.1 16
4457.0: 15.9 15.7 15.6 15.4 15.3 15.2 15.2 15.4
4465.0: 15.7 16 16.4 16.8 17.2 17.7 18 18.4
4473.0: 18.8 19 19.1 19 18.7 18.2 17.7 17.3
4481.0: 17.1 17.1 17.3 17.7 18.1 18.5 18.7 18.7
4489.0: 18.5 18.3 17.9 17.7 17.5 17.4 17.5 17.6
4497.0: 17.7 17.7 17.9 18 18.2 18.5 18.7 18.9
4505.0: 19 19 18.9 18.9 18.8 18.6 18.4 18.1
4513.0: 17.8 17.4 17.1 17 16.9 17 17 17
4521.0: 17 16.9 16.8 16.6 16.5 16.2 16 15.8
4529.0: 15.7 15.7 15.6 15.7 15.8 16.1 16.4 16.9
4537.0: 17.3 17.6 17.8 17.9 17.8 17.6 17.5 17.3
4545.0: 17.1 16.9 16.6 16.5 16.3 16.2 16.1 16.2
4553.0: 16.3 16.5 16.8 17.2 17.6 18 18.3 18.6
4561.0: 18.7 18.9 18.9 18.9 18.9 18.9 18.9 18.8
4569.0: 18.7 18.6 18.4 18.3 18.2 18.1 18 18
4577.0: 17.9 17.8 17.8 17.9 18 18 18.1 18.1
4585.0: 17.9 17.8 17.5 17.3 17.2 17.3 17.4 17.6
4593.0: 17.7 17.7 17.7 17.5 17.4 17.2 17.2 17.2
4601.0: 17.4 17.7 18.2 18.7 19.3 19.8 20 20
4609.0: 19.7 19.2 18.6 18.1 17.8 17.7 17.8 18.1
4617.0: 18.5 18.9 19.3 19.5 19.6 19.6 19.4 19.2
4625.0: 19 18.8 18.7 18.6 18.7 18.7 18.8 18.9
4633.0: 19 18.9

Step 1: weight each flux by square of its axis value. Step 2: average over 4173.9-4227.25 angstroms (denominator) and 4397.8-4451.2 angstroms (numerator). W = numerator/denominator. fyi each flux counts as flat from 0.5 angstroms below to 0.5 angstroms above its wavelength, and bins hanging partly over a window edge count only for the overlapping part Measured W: 1.32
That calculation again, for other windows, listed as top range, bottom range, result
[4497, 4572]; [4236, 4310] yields 1.45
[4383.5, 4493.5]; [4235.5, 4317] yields 1.30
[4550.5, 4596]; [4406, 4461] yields 1.16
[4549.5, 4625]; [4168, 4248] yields 1.53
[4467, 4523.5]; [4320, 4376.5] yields 1.33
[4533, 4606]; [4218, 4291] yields 1.45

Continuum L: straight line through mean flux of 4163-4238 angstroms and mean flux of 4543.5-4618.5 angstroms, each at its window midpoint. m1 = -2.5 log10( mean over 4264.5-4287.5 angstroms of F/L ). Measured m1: 0.07 mag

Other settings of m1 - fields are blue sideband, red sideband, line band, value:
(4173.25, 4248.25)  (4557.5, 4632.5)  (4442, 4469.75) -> 0.05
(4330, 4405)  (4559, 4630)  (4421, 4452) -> -0.09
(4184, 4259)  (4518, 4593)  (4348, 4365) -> 0.09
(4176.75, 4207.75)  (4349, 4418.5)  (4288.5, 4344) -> 0.07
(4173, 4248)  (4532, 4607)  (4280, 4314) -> 0.21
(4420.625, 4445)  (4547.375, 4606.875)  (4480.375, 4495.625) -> -0.03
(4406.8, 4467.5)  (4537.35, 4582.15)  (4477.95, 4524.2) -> -0.05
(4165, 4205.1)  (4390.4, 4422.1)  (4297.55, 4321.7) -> 0.13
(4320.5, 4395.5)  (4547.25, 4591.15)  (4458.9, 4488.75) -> -0.07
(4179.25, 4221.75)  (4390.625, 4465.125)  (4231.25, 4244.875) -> -0.10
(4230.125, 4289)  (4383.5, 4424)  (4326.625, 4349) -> 0.05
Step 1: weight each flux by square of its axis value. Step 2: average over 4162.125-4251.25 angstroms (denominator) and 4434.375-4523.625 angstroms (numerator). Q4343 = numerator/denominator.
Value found 1.4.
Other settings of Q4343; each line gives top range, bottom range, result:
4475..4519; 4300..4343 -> 1.44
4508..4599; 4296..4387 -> 1.38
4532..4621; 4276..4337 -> 1.52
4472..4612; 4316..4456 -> 1.25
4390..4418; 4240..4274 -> 1.12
